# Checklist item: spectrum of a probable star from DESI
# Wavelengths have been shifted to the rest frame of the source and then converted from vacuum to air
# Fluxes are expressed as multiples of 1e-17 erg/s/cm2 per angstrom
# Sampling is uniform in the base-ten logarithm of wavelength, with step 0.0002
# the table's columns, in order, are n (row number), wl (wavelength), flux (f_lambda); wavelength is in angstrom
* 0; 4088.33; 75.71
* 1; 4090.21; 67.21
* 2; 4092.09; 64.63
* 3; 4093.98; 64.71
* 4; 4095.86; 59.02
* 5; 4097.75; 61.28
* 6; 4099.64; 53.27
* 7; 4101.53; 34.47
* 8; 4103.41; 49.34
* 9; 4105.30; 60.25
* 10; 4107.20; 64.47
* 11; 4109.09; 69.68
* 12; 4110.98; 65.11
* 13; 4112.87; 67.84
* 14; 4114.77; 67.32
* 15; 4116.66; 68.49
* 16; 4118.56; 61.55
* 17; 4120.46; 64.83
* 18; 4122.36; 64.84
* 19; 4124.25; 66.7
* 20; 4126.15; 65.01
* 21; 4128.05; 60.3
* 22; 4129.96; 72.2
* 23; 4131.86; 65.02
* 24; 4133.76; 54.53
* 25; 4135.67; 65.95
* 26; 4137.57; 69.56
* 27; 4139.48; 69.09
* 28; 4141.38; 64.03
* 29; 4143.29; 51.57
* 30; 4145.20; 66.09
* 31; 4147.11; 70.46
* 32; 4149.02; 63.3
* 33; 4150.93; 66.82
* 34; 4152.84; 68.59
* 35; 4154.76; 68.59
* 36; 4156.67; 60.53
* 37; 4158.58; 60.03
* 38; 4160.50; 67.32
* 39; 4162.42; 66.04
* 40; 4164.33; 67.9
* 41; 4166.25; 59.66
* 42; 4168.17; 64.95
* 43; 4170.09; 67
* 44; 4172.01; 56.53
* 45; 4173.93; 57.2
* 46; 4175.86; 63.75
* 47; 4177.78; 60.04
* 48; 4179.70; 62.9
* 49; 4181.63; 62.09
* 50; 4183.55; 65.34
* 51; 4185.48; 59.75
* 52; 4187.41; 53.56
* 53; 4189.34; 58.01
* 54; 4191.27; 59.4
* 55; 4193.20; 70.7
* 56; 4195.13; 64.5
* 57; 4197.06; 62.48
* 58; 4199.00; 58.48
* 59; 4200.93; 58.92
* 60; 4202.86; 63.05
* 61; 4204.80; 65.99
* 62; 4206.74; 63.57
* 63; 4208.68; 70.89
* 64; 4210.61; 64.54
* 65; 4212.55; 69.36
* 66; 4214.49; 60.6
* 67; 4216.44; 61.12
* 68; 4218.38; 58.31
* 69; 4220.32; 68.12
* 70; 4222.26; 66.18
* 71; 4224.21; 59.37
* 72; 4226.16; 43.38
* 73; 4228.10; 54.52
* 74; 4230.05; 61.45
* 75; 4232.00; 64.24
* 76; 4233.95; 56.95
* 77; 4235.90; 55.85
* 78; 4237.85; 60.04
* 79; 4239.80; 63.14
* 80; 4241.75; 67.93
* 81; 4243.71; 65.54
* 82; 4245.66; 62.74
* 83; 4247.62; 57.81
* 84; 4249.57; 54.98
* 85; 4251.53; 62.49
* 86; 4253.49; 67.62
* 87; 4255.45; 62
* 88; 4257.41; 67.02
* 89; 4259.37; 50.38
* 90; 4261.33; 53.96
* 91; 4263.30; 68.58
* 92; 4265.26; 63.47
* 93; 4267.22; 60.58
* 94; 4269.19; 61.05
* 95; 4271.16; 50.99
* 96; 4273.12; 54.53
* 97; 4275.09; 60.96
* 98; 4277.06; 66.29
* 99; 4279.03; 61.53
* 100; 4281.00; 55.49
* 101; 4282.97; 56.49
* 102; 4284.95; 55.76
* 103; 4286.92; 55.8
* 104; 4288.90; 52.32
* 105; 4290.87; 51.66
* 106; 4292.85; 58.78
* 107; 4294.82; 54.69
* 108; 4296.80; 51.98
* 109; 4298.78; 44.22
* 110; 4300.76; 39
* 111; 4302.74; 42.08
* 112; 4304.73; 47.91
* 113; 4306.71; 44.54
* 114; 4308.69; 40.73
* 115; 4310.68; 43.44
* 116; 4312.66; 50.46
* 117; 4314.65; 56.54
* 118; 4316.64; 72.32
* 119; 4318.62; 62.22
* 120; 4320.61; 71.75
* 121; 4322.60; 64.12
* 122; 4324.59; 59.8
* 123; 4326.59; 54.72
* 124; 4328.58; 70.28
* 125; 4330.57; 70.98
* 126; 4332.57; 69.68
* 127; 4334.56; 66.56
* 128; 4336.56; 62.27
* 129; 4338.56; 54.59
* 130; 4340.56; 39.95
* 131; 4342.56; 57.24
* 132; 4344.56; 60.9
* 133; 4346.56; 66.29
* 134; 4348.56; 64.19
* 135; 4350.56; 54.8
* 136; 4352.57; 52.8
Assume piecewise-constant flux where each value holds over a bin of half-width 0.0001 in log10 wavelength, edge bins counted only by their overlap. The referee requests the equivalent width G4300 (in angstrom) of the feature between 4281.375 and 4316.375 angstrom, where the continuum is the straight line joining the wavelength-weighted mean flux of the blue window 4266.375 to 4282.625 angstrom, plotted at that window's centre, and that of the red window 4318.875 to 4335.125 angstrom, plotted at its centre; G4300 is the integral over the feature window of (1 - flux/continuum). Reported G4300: 6.6 angstrom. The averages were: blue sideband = 58.8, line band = 50.3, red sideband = 65.8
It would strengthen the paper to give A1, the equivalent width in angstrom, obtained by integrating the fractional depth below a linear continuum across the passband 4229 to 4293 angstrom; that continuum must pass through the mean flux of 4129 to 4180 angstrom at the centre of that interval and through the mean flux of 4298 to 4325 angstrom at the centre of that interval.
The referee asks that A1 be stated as -3.7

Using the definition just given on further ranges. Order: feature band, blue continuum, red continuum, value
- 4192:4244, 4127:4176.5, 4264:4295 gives -1.14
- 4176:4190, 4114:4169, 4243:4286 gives 0.60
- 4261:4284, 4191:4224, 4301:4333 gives 0.05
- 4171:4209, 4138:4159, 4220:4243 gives 0.35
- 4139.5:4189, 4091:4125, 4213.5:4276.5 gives -1.62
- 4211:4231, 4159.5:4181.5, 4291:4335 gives 0.05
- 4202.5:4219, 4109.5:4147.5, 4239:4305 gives -1.00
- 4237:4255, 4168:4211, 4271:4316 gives -1.81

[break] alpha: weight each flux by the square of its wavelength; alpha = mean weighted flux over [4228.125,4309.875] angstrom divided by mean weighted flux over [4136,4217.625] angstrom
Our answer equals 0.93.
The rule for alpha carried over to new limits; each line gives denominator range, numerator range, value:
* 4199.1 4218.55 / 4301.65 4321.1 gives 0.87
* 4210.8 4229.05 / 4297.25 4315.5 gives 0.79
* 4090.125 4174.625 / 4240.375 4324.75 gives 0.97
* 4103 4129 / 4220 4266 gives 1.00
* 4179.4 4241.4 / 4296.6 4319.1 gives 0.84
